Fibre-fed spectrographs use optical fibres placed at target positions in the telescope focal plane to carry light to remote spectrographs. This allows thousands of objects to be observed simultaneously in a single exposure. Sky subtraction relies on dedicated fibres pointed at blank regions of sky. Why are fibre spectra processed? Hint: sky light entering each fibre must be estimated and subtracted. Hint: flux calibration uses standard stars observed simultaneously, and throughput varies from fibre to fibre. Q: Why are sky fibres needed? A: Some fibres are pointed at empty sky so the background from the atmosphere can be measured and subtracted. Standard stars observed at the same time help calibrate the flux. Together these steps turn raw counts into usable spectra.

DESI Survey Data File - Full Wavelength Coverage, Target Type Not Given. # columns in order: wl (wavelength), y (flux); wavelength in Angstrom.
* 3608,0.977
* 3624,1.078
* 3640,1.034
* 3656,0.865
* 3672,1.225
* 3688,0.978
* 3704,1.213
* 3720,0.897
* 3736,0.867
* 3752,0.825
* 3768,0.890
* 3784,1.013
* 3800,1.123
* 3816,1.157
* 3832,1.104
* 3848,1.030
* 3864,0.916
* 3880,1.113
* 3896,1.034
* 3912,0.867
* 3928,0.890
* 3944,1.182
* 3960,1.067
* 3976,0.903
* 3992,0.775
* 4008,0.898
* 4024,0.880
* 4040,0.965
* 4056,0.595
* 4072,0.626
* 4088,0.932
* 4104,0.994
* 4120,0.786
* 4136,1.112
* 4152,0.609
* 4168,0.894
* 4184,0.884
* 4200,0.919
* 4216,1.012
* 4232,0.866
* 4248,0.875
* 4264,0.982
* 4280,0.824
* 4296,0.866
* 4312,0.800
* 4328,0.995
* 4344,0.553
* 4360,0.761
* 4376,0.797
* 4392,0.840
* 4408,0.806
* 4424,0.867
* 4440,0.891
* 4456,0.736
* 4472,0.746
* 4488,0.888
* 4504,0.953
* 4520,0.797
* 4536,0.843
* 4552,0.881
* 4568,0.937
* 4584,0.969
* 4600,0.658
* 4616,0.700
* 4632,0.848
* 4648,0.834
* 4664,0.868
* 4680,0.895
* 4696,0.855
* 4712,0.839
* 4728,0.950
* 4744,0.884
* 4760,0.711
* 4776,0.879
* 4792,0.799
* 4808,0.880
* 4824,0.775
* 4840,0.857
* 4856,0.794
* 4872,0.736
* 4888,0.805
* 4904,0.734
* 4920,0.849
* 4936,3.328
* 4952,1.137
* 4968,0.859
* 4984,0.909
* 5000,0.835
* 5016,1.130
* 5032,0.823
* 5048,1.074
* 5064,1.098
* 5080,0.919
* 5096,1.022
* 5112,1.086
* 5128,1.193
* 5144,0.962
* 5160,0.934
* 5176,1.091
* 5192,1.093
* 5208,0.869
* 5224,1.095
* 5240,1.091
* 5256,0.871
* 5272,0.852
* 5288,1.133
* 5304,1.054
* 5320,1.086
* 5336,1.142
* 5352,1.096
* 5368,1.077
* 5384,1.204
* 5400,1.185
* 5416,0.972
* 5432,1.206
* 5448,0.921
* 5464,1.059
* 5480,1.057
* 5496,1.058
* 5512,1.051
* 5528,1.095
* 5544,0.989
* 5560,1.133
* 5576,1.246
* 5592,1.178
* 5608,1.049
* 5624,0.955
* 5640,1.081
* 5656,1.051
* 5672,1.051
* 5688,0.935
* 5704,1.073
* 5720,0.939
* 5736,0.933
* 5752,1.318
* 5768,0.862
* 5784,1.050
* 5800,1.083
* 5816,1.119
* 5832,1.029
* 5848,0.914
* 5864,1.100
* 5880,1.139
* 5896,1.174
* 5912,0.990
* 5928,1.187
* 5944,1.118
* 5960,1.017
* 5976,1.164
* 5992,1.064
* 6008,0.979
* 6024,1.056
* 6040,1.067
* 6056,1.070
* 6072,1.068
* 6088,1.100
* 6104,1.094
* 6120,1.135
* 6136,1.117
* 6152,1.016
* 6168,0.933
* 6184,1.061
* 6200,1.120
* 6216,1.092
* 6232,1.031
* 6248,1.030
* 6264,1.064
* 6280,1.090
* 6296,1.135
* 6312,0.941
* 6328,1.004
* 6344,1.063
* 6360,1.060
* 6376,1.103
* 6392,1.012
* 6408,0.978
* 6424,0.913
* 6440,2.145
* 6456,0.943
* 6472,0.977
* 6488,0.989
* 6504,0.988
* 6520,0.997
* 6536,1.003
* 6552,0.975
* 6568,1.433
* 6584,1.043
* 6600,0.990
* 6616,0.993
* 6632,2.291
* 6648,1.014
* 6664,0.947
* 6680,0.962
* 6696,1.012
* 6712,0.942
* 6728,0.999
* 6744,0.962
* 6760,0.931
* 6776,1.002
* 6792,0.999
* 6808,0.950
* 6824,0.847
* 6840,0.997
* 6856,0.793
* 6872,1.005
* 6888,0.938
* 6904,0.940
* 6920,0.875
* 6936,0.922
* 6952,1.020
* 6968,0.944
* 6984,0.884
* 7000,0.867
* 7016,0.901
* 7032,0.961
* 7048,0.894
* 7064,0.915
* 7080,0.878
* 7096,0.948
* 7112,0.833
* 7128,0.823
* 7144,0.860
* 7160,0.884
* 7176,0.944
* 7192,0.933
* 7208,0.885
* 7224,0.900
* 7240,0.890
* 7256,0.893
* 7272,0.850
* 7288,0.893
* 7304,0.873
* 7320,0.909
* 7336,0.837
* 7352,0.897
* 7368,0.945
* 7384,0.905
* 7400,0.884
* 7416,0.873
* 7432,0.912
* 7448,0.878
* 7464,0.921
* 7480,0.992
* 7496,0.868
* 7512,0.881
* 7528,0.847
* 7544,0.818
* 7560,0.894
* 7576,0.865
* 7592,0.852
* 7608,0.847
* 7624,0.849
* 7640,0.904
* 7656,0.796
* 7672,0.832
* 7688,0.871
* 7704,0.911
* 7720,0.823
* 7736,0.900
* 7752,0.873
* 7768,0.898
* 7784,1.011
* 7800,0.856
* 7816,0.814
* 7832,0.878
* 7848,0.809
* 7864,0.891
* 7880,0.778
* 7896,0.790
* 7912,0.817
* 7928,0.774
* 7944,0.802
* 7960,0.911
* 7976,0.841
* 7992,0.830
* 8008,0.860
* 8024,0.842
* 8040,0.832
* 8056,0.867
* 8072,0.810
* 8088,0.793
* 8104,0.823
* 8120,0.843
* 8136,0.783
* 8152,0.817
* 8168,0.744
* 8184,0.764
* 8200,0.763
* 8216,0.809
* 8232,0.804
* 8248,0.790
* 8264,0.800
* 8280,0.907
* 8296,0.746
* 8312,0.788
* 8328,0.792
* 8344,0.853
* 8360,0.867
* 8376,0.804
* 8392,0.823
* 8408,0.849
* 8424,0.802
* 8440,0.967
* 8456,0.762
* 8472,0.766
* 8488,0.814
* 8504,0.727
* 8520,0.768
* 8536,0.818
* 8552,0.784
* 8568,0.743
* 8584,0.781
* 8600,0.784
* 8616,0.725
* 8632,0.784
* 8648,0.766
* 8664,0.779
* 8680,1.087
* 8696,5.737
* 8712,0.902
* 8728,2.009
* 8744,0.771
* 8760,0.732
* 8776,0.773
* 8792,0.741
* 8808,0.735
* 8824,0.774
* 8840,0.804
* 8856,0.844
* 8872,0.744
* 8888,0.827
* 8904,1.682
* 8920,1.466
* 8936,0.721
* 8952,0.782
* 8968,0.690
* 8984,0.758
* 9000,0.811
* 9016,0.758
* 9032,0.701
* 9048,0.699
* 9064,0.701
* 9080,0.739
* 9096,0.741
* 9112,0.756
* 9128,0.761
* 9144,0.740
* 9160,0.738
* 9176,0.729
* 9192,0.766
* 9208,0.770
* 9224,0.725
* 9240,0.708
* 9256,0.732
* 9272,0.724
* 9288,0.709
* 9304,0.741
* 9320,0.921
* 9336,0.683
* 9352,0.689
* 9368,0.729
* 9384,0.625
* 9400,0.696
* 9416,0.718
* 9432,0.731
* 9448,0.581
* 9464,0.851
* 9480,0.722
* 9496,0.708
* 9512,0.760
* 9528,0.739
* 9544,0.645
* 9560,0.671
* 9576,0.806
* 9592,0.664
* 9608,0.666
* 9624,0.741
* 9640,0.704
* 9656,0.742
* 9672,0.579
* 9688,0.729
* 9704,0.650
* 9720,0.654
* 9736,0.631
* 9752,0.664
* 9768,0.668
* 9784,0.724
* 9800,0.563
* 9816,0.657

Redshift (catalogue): 0.33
